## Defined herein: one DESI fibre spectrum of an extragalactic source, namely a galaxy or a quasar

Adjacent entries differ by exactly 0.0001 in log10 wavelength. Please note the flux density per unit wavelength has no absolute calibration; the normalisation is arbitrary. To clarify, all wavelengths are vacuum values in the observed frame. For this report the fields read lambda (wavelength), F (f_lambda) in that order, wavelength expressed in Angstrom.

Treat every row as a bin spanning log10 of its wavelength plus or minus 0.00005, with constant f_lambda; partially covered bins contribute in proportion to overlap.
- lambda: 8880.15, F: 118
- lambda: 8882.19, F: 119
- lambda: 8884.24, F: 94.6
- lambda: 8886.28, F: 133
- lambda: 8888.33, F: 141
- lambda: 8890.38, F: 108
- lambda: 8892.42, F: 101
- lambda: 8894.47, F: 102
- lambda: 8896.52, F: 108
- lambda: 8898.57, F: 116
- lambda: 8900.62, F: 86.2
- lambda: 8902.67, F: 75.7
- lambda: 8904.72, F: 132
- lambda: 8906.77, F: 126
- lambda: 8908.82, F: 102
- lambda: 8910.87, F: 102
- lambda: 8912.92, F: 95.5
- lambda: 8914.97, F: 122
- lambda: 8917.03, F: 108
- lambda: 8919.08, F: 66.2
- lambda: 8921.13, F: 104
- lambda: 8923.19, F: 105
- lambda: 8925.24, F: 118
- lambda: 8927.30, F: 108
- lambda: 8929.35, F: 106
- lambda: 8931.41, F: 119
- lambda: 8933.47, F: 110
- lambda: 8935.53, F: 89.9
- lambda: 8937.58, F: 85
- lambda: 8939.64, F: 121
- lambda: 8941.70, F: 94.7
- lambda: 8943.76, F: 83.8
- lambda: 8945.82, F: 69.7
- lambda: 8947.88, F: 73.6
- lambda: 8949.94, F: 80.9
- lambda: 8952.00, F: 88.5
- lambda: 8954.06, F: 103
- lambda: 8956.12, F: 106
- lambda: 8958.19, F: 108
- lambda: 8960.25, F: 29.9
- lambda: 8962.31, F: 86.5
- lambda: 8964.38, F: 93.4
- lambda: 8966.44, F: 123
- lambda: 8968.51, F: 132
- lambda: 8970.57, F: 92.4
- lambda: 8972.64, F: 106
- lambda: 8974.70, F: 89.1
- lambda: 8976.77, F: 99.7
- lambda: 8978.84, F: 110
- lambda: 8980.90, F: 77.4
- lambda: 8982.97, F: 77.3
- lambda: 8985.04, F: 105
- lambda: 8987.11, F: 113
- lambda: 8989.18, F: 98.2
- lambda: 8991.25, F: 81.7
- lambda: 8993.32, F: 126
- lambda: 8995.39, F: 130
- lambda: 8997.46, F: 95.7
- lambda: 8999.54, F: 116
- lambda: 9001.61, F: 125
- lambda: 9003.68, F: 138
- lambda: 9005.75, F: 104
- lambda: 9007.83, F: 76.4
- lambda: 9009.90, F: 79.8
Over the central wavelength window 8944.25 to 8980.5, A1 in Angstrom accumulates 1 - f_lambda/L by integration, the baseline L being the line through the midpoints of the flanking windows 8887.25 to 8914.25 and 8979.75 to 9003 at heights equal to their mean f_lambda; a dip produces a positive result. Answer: 4.2 Angstrom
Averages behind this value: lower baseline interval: 108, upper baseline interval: 105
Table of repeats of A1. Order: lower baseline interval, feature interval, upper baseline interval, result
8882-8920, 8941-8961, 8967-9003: 4.1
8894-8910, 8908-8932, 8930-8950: -1.1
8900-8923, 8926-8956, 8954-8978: 1.2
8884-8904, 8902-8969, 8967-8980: 4.7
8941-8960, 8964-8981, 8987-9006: -0.8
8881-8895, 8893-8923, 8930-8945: 1.5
